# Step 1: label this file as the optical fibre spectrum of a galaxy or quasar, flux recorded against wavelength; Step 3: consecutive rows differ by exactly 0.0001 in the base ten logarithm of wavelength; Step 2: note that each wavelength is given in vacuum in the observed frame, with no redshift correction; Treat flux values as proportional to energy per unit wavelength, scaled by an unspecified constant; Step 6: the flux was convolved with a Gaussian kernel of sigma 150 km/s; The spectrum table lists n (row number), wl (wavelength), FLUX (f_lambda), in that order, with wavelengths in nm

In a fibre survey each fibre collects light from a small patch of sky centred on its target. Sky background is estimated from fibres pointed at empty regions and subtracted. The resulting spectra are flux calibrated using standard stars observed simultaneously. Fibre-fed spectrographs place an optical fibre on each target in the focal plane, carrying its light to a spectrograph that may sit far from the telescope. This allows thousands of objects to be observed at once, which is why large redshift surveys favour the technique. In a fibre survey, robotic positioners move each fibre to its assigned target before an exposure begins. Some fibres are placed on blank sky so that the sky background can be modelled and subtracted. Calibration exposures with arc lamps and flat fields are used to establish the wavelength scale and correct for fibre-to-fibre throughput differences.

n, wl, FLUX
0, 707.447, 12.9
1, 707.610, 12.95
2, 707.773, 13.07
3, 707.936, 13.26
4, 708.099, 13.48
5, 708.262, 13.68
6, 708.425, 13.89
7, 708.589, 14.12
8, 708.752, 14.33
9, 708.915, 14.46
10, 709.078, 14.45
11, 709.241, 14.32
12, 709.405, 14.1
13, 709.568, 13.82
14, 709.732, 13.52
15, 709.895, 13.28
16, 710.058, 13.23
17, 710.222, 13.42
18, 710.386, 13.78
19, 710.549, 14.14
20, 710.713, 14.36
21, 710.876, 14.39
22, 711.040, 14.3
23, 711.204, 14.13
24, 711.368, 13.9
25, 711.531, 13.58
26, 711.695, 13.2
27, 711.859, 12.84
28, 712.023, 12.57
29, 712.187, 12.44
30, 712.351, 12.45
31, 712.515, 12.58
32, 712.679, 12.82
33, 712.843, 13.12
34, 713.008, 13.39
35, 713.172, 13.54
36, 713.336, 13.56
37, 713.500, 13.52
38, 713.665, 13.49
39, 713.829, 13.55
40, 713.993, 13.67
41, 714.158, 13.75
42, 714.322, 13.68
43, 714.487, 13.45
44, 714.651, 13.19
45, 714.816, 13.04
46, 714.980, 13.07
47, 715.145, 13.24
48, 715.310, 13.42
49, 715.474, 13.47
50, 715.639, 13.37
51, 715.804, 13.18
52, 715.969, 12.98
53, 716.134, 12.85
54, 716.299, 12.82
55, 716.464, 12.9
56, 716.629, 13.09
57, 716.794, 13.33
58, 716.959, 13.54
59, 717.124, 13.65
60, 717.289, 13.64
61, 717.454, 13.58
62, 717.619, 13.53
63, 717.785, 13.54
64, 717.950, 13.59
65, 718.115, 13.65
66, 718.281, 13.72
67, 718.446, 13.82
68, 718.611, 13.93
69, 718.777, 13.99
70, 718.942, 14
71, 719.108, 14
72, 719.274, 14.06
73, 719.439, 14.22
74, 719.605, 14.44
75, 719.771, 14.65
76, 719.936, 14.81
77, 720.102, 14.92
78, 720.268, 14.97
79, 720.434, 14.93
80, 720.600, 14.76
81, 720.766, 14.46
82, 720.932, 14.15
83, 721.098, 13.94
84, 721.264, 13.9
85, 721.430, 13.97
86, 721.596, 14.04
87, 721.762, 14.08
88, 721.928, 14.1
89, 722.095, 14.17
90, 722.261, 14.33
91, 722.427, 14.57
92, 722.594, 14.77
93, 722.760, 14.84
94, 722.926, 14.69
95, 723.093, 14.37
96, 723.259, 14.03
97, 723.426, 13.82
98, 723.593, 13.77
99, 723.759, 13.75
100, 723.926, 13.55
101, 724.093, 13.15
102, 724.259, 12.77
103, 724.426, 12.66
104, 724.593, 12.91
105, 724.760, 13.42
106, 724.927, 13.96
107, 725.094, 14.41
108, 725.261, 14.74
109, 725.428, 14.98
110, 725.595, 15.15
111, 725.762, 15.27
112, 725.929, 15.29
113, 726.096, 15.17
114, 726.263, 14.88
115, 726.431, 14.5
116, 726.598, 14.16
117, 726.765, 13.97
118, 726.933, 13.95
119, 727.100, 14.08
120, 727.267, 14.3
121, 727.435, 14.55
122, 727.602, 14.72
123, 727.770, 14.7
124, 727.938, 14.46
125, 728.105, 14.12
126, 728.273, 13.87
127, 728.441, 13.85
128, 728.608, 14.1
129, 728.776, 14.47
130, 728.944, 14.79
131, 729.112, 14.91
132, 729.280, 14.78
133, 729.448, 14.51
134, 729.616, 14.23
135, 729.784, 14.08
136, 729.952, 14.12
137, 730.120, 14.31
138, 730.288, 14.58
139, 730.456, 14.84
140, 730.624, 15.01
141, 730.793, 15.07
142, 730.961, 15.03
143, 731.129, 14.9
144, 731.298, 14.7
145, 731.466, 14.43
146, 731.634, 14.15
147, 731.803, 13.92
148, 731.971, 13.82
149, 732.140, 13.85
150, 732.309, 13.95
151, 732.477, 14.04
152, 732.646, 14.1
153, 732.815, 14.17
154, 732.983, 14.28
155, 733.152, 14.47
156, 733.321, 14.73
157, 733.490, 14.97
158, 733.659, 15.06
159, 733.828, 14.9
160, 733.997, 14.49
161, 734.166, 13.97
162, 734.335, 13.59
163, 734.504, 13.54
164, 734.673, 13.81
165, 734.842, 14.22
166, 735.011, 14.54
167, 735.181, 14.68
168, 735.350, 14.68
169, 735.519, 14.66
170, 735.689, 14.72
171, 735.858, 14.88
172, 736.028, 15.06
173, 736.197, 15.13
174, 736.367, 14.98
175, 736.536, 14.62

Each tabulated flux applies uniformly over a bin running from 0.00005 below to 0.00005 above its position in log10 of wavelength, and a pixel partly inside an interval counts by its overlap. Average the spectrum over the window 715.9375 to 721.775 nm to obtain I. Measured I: 13.9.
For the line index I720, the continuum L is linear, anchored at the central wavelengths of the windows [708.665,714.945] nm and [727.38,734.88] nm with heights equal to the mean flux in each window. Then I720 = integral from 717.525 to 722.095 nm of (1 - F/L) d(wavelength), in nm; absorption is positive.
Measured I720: -0.08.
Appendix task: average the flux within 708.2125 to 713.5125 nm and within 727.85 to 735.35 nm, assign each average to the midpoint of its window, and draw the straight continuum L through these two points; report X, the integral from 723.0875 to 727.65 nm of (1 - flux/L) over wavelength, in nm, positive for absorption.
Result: 0.00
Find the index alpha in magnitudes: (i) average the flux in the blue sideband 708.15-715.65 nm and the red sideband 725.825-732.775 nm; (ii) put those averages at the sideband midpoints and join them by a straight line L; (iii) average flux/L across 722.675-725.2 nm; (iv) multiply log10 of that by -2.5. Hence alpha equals 0.03 mag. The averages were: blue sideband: 13.6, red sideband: 14.4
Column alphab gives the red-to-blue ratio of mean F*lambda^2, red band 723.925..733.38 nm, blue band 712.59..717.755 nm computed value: 1.11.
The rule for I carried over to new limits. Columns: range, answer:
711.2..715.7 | 13.3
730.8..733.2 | 14.3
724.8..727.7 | 14.6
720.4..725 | 14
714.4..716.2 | 13.2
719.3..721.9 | 14.4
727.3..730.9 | 14.5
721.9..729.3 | 14.3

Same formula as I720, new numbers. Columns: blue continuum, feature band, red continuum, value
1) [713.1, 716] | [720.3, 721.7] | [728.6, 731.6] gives -0.04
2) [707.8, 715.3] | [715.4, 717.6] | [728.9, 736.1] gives 0.08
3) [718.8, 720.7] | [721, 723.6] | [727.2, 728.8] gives 0.04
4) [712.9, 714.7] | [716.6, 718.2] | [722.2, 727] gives 0.03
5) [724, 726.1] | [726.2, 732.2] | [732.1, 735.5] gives -0.09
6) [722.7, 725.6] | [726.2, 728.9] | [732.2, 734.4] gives -0.04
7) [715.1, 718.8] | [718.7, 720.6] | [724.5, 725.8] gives -0.10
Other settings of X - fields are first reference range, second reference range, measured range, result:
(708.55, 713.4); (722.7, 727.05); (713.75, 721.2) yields 0.062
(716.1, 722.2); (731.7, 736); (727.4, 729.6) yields -0.039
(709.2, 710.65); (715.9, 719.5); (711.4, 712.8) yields 0.084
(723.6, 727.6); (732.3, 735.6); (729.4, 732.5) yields -0.025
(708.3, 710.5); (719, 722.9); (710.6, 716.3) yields 0.292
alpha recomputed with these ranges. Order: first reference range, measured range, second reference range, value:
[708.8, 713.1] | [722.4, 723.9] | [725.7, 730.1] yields 0.00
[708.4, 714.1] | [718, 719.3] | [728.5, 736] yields 0.00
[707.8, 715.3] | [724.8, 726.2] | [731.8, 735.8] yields -0.06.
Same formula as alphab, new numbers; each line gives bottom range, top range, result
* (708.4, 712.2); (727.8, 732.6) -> 1.10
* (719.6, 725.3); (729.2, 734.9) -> 1.04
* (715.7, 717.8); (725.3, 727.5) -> 1.13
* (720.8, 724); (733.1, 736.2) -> 1.06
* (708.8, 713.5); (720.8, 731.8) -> 1.10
